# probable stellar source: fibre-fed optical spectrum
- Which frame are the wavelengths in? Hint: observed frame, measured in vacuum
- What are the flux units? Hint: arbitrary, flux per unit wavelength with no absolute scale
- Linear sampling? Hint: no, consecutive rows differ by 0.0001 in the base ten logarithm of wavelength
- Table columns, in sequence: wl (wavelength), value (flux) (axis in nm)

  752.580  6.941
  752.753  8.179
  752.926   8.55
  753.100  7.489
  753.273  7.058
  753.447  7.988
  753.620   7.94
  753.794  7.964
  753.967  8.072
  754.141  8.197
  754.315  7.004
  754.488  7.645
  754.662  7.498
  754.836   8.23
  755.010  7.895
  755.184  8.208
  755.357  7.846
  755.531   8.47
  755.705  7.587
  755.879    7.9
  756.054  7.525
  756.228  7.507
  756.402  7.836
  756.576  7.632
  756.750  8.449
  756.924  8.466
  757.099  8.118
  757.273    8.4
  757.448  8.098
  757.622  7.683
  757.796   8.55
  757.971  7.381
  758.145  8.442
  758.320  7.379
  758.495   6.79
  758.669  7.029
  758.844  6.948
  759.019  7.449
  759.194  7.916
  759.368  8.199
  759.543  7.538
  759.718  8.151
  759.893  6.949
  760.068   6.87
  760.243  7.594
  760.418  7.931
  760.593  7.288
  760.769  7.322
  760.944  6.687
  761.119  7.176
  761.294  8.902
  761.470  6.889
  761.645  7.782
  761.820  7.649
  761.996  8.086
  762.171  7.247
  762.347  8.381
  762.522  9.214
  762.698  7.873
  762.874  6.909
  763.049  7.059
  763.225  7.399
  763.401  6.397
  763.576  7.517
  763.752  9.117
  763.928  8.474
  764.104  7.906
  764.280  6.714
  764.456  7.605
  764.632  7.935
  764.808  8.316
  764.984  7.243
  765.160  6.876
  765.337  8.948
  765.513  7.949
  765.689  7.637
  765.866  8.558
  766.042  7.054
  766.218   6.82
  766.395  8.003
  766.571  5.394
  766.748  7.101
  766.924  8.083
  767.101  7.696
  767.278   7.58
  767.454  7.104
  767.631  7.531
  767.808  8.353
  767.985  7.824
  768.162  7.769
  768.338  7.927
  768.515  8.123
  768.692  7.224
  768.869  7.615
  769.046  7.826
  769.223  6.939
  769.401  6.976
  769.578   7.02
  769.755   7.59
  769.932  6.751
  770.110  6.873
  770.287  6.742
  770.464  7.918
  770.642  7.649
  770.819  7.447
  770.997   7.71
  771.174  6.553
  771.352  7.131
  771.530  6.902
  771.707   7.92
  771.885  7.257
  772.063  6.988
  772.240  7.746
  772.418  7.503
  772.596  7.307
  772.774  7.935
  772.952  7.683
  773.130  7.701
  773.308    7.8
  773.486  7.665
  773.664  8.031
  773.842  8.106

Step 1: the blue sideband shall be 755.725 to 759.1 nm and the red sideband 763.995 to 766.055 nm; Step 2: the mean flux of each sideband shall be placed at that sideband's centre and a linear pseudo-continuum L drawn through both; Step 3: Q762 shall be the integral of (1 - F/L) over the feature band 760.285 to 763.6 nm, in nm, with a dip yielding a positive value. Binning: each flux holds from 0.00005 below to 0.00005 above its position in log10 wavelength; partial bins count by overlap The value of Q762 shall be 0.08 nm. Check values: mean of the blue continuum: 7.76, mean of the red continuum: 7.76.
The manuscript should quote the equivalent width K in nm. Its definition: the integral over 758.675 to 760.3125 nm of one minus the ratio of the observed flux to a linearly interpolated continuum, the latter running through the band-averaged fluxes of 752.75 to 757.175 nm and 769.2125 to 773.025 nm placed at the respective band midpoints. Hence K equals 0.05 nm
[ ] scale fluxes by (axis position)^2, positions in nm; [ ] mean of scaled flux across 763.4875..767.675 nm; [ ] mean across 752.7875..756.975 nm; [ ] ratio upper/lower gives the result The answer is 1.0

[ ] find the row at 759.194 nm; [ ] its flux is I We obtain 7.916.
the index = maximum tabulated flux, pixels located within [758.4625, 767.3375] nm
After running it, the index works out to 9.214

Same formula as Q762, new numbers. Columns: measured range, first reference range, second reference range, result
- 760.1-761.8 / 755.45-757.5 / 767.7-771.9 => 0.07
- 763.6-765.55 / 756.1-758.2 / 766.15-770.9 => -0.07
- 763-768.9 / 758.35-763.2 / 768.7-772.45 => -0.17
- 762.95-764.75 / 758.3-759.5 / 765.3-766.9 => -0.04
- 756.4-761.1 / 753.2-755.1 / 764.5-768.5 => 0.04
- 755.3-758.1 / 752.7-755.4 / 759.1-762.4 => -0.08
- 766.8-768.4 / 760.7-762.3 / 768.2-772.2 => -0.07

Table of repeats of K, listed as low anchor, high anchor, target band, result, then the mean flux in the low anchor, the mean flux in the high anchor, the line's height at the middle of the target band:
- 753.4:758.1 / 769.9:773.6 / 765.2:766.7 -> 0.02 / 7.93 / 7.4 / 7.6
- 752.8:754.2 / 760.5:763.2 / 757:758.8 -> 0.00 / 7.91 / 7.63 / 7.76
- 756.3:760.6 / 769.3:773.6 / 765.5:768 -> 0.00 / 7.73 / 7.37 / 7.5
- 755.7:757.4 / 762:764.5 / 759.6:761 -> 0.08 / 7.96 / 7.72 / 7.82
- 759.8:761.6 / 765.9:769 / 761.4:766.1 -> -0.19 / 7.37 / 7.51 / 7.43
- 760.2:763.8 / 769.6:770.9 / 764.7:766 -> -0.07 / 7.62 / 7.27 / 7.48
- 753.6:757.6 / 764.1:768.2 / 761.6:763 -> -0.03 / 7.93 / 7.57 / 7.7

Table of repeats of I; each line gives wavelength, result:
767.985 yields 7.824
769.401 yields 6.976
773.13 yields 7.701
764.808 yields 8.316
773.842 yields 8.106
